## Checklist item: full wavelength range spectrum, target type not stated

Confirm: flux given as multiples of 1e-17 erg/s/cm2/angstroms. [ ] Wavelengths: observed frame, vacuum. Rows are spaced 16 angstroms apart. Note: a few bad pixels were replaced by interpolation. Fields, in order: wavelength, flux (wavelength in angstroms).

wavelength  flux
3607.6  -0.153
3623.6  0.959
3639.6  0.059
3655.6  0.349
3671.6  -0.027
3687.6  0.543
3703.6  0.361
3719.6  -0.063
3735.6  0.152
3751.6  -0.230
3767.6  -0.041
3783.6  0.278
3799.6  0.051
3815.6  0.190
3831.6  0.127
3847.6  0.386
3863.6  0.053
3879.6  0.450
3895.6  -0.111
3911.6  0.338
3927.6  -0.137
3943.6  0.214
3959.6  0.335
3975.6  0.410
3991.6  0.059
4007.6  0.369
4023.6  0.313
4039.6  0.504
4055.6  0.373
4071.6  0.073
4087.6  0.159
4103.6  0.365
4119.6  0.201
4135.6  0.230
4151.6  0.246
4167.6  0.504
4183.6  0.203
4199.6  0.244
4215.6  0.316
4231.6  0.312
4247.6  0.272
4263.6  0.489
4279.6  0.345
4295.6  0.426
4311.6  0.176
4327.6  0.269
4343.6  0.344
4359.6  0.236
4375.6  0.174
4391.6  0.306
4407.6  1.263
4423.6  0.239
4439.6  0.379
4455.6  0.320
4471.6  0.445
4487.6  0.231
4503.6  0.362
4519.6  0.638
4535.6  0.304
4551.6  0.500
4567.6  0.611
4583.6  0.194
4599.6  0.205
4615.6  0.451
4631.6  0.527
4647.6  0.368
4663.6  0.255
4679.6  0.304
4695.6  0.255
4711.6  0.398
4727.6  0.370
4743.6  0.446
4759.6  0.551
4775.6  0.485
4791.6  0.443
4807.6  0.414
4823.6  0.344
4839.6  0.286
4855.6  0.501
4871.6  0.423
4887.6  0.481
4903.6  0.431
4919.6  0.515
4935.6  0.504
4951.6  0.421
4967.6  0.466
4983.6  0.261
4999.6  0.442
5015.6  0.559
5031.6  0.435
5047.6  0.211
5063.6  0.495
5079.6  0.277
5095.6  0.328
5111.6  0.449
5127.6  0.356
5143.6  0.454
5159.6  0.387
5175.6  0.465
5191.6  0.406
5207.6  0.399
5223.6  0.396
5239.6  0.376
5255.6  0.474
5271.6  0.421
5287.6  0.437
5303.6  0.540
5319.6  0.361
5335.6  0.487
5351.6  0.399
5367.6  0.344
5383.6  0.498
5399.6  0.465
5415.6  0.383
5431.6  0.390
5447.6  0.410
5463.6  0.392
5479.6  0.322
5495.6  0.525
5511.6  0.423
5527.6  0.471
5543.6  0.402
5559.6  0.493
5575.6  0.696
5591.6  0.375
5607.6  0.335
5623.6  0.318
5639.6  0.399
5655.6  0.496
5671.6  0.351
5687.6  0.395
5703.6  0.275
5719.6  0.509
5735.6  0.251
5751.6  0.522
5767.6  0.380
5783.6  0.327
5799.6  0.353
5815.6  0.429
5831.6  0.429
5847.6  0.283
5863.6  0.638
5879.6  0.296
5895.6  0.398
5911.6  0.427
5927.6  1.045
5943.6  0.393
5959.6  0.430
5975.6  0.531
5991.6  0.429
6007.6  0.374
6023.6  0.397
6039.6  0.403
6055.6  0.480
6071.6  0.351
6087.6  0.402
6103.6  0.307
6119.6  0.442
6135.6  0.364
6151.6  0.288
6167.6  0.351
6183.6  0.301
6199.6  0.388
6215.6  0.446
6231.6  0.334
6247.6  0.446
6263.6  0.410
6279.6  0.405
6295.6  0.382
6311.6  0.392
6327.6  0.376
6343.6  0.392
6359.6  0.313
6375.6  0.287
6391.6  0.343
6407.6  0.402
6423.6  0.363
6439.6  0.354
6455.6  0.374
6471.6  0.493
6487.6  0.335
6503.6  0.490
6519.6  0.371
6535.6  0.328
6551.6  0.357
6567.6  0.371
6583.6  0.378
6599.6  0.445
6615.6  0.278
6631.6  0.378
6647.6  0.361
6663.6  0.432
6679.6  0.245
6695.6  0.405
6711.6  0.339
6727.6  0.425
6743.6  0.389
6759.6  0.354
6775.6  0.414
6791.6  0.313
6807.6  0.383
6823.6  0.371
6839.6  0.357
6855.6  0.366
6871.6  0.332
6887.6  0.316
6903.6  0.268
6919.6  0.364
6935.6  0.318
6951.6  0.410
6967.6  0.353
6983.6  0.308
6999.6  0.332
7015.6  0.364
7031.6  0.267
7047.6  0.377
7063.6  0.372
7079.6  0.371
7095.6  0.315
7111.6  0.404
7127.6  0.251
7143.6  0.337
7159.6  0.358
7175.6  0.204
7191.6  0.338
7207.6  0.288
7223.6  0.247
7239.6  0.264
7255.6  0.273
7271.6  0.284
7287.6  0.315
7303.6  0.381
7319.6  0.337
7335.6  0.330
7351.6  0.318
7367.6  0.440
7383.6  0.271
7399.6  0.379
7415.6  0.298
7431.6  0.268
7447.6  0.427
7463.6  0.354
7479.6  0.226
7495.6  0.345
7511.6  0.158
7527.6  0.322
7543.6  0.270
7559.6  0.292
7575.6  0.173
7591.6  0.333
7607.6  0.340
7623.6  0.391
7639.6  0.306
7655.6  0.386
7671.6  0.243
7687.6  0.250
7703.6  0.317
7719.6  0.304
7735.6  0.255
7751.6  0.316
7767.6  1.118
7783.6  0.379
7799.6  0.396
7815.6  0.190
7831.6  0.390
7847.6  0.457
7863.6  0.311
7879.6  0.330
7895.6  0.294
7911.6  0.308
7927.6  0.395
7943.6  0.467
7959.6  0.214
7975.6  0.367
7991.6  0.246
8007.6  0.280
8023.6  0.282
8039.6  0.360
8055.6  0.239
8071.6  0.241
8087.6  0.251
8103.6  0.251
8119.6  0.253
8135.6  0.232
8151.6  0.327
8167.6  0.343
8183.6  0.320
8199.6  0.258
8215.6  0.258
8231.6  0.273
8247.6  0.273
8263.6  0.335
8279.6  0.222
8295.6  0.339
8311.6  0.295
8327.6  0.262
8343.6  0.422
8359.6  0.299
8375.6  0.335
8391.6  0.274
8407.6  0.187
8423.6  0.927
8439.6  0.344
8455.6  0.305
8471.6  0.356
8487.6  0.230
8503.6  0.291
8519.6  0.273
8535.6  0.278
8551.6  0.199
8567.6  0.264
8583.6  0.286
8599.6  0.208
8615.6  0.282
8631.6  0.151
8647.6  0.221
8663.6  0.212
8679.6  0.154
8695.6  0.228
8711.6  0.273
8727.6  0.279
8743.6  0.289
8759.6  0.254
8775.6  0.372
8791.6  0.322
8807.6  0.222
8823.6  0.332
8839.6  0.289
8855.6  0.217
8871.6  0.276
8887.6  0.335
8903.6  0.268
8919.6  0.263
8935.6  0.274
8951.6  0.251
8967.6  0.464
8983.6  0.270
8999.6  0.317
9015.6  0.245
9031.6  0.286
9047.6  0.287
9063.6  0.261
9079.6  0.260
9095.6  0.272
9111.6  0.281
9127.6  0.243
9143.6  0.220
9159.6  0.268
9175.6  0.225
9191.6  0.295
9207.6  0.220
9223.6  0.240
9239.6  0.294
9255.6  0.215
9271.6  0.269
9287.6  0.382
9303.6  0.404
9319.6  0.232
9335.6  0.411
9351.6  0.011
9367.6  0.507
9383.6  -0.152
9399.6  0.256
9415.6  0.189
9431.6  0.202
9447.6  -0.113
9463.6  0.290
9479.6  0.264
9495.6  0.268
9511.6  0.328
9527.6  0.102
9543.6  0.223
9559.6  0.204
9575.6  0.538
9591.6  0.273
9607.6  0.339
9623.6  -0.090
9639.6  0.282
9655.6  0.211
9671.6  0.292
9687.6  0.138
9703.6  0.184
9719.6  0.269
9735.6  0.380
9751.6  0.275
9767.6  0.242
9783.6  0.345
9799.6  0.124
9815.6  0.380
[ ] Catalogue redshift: 0.182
